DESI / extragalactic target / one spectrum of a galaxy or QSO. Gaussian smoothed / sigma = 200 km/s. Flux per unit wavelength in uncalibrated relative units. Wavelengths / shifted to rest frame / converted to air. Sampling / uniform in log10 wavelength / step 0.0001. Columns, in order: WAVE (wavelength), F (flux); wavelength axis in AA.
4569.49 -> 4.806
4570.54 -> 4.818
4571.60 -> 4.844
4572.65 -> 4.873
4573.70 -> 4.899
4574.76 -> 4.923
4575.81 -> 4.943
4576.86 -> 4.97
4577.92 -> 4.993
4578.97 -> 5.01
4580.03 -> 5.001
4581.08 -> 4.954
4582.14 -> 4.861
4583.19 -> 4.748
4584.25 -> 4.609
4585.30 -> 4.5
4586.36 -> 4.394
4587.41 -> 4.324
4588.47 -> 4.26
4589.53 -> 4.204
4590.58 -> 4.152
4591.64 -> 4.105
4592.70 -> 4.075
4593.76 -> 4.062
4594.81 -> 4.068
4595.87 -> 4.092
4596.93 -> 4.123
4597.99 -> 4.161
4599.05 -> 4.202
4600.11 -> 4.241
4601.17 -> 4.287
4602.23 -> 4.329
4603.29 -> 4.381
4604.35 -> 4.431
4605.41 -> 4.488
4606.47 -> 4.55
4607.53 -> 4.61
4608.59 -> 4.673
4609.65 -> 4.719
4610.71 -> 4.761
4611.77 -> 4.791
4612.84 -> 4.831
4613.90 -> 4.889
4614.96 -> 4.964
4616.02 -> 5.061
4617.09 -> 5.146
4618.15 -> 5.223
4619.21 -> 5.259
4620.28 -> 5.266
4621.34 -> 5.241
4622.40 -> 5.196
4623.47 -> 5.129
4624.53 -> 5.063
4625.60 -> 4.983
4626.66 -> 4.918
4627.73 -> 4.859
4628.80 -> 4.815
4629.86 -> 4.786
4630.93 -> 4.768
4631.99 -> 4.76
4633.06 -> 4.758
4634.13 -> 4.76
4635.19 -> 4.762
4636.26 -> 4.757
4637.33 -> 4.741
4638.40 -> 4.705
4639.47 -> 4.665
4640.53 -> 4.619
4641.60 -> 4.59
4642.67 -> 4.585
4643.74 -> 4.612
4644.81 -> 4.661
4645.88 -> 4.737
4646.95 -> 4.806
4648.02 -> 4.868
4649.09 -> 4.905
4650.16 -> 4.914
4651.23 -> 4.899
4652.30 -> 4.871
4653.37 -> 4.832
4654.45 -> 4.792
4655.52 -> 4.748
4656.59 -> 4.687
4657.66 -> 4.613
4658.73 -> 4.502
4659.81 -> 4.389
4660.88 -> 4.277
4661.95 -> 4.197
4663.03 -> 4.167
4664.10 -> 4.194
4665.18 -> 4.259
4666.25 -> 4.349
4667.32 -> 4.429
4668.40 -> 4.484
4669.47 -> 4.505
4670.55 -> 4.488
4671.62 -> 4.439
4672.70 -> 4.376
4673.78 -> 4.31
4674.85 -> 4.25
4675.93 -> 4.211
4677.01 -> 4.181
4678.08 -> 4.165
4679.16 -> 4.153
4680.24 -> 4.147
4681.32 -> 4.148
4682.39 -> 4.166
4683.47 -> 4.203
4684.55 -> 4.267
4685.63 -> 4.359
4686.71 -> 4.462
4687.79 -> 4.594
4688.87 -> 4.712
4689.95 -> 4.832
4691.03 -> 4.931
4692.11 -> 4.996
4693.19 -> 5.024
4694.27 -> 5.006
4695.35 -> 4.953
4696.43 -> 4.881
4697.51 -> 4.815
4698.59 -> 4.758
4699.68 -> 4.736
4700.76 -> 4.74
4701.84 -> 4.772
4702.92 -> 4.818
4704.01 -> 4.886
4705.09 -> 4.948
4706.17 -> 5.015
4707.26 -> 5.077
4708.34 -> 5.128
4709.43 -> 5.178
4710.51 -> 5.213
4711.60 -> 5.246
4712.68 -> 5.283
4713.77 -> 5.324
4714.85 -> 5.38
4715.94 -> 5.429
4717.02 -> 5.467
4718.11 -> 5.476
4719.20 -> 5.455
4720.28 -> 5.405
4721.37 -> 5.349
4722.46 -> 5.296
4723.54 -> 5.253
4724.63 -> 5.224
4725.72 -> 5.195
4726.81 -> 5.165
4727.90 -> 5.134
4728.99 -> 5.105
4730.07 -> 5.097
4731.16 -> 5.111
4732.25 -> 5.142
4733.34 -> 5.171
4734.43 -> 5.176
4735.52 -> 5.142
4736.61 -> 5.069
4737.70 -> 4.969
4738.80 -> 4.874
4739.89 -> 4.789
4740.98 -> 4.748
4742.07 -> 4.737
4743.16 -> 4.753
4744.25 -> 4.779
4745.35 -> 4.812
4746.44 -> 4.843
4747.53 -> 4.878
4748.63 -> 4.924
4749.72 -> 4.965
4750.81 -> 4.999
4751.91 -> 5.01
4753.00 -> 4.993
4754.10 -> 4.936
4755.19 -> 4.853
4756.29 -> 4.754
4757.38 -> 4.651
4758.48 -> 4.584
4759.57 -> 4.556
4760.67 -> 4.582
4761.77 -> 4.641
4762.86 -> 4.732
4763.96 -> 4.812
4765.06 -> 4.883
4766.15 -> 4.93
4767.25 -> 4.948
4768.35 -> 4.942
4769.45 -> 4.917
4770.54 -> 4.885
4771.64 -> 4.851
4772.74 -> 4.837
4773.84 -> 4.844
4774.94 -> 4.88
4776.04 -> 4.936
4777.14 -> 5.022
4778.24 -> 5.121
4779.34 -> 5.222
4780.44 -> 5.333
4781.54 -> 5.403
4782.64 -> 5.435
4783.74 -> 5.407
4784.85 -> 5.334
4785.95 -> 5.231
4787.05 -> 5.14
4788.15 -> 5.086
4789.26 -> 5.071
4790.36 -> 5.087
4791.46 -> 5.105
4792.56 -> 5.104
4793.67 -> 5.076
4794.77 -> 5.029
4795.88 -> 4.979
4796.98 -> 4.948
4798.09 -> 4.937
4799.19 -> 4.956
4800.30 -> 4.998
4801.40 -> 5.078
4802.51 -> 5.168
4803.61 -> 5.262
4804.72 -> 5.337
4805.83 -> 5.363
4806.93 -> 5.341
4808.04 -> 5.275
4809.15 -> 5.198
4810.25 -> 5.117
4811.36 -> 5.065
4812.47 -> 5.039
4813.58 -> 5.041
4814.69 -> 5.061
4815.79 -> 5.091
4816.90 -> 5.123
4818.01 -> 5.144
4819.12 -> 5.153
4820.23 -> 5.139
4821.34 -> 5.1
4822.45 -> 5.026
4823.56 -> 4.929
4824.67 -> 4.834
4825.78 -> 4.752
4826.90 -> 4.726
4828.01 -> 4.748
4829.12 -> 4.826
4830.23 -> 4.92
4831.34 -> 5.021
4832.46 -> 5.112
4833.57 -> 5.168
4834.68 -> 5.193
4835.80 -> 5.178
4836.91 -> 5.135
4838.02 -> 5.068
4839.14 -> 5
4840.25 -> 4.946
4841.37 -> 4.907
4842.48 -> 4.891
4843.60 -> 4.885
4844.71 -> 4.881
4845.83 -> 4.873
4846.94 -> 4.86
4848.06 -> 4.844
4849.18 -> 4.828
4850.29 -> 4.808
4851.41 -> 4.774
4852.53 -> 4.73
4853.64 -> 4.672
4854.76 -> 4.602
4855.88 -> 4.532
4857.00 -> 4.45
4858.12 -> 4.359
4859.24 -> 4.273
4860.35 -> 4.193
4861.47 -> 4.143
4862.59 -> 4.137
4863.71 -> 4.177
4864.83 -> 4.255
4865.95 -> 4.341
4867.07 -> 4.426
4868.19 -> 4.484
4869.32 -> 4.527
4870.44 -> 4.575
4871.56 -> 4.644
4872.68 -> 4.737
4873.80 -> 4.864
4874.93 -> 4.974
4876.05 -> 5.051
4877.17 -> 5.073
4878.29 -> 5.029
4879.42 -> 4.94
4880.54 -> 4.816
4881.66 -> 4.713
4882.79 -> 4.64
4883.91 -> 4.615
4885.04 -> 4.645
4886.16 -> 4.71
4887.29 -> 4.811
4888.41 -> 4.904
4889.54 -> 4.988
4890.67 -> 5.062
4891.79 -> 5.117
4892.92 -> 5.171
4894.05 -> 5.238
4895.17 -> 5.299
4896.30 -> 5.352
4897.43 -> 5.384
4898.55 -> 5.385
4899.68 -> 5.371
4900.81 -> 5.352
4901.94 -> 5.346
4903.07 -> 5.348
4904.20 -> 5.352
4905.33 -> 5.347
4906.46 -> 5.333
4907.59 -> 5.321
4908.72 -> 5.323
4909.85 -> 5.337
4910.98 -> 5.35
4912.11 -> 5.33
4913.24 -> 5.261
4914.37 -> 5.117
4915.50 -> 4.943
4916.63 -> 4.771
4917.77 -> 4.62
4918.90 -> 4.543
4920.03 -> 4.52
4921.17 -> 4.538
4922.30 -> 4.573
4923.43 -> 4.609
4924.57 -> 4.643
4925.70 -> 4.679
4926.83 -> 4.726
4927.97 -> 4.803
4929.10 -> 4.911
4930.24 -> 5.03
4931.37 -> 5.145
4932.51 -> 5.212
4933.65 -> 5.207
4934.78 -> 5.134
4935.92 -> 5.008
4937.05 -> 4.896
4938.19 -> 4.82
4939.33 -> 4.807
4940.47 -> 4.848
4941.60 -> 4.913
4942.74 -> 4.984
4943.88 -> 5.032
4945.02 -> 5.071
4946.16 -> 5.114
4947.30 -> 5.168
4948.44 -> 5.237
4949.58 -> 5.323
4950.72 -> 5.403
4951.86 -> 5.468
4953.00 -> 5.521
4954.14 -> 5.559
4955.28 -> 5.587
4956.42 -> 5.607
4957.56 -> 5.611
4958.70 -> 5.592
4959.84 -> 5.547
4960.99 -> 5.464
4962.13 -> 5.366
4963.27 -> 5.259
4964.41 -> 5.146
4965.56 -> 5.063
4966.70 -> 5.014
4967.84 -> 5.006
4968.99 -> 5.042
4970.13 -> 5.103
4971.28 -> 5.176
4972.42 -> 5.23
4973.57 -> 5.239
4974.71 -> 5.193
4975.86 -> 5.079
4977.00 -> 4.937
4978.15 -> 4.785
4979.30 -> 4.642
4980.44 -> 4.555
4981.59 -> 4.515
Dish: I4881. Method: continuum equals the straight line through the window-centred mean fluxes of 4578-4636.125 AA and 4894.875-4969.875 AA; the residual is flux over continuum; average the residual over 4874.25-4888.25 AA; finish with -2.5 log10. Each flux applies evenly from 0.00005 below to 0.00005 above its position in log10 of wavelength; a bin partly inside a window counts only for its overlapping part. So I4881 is 0.05 mag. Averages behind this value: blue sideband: 4.66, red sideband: 5.14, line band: 4.84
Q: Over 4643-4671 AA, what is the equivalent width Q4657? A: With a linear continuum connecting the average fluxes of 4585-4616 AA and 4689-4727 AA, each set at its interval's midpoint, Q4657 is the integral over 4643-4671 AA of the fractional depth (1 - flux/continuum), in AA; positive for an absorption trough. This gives 1.1 AA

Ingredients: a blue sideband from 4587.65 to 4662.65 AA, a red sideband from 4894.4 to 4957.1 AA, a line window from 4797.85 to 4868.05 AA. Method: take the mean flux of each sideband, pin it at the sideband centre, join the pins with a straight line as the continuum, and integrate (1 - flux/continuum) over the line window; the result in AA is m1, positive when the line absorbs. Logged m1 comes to 1.30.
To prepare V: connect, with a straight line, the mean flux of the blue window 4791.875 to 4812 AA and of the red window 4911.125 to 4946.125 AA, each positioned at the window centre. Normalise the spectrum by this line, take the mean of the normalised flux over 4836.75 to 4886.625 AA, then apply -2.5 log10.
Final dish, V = 0.07 mag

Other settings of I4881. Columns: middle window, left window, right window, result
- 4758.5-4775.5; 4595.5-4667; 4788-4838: 0.04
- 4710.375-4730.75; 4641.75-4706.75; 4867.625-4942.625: -0.14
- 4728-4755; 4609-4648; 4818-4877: -0.03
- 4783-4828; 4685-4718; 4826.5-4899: -0.05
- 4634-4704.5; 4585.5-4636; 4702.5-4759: 0.06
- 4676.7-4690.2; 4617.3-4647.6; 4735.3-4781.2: 0.13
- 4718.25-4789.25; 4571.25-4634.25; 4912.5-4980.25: -0.03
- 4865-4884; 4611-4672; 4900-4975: 0.07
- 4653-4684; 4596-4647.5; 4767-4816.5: 0.11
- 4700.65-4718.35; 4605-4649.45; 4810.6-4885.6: -0.07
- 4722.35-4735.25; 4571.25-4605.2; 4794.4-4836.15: -0.07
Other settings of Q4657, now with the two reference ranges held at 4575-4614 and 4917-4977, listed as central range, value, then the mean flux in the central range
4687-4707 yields -0.8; 4.85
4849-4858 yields 0.5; 4.65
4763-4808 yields -2.4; 5.08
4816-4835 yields -0.4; 4.99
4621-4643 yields -1.3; 4.83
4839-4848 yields 0.0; 4.9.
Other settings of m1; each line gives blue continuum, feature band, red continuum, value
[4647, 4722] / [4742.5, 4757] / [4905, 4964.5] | -0.2 AA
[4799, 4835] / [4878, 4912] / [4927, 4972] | 0.1 AA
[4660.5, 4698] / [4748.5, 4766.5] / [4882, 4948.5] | -0.6 AA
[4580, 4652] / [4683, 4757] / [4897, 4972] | -2.5 AA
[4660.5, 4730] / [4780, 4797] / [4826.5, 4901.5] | -1.3 AA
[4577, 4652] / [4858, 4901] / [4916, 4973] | 1.8 AA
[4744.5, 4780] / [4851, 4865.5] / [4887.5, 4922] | 1.9 AA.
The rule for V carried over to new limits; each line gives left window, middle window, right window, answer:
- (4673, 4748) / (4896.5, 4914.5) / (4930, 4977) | -0.041 mag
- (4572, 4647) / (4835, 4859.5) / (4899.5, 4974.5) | 0.044 mag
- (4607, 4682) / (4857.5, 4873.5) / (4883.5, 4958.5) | 0.144 mag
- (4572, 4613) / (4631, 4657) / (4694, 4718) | 0.003 mag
